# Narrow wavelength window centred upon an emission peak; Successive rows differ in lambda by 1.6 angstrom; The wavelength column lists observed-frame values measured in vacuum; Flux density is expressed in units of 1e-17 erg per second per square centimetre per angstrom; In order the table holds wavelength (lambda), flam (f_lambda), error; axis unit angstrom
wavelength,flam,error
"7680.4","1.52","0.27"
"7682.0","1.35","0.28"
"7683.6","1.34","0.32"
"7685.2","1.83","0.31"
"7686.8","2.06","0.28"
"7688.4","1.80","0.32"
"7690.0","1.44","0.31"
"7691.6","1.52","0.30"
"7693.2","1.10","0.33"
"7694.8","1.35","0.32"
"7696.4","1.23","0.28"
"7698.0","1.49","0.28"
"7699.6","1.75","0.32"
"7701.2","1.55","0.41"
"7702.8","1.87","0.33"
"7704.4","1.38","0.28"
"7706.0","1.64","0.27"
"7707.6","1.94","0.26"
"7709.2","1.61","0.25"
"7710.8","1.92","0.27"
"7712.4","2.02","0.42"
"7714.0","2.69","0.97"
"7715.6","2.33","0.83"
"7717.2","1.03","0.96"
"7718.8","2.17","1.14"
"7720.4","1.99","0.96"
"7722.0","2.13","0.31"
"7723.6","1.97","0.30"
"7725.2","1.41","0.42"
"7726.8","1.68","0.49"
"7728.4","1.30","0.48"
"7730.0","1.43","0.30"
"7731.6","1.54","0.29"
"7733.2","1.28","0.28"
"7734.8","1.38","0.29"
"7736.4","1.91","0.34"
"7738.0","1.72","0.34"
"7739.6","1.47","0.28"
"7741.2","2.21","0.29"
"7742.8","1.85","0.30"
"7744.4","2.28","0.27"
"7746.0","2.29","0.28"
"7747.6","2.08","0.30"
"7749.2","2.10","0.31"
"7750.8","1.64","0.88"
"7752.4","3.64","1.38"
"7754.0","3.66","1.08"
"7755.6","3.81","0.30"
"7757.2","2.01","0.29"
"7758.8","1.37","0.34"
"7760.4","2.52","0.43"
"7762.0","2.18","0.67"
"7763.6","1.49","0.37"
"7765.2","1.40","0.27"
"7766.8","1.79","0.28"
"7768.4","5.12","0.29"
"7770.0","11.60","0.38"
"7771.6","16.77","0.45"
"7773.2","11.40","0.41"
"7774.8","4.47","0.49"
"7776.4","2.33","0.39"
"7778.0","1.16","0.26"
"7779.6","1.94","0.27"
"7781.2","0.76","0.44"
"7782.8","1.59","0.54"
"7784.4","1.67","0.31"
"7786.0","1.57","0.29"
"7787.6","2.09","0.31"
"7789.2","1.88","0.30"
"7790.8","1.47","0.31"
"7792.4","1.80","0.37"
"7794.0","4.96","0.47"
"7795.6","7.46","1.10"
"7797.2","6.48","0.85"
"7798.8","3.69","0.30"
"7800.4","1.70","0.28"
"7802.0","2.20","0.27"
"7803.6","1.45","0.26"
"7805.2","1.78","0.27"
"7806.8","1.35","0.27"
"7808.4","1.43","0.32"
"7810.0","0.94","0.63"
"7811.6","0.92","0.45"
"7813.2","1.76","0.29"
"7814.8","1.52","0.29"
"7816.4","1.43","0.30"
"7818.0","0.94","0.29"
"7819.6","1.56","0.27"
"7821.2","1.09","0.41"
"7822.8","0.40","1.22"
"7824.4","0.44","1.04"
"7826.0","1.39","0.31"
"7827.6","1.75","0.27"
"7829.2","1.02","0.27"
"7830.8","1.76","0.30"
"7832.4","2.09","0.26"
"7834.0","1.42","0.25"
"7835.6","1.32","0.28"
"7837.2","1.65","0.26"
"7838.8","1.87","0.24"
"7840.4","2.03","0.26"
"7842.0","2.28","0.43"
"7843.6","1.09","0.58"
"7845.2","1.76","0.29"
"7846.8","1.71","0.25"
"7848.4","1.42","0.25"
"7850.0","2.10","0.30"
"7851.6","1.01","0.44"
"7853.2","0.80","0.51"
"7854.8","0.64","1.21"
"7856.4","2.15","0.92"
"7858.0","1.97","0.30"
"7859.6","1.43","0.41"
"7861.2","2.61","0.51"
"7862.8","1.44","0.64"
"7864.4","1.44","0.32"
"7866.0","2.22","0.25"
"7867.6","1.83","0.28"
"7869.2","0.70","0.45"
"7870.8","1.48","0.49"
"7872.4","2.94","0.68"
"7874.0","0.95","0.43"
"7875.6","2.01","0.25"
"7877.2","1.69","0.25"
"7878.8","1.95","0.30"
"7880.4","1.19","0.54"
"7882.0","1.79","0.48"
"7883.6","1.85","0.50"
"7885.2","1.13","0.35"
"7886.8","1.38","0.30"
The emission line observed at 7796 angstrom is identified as [N II] 6583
